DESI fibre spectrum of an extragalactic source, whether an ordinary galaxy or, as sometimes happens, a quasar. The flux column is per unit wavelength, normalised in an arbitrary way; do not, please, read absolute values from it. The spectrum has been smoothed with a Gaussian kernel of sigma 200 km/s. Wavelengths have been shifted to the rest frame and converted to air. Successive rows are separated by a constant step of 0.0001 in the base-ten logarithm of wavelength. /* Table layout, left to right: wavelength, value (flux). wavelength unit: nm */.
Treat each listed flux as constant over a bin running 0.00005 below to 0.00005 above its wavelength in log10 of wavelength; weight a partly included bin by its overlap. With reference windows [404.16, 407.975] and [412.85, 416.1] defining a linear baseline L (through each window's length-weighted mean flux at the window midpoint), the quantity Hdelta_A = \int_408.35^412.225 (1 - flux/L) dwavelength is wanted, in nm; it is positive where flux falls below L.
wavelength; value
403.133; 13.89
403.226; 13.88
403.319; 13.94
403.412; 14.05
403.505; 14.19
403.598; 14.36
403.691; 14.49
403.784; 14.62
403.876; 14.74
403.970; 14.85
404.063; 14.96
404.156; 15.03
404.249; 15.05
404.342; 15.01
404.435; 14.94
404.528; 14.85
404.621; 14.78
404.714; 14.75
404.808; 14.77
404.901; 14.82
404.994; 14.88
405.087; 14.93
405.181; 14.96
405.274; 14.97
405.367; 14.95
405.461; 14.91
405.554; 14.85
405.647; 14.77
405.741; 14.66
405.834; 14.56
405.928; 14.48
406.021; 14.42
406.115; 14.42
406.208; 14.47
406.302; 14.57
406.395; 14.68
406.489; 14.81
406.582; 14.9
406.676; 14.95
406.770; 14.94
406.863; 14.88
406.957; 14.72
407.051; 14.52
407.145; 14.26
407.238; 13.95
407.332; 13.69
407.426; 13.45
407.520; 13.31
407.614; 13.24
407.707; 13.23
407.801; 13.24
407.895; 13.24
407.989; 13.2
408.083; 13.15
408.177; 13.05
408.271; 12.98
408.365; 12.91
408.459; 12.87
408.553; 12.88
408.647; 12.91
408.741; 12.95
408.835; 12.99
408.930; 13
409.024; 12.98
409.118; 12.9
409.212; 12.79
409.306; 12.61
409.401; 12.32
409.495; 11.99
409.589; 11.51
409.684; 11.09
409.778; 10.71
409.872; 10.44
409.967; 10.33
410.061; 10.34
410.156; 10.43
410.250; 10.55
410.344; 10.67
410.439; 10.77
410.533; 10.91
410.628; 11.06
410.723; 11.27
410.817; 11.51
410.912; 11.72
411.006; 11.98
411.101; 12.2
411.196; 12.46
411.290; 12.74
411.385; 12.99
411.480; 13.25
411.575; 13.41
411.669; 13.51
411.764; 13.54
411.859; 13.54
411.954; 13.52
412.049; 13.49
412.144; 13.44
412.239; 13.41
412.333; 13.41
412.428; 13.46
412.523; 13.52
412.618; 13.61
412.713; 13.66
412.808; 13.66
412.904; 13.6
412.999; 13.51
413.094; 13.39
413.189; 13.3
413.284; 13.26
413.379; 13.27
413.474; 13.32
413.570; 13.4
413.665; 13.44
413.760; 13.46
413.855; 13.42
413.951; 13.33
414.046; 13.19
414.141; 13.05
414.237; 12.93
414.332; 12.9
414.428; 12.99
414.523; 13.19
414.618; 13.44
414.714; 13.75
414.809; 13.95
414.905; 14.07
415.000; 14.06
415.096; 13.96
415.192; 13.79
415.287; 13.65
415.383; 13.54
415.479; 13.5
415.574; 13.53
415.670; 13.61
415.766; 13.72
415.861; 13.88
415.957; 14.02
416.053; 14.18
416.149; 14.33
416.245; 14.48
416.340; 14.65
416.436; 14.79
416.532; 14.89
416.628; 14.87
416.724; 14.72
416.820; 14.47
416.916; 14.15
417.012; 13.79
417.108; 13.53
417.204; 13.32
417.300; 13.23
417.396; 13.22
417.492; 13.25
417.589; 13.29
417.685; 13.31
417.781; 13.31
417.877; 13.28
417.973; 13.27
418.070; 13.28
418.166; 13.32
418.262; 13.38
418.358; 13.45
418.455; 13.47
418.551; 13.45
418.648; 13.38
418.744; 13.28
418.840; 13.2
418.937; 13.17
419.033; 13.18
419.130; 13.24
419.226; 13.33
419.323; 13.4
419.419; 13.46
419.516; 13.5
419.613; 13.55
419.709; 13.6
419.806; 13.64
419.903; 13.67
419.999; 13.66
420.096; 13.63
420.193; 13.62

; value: 0.50 nm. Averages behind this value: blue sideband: 14.5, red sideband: 13.5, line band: 12.2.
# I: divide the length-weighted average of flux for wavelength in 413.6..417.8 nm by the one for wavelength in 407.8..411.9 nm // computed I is 1.12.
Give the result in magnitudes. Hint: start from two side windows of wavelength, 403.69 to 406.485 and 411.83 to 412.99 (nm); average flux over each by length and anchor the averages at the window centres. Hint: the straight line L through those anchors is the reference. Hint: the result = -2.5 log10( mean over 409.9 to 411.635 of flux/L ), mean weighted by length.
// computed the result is 0.19 mag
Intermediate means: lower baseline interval 14.8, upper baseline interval 13.5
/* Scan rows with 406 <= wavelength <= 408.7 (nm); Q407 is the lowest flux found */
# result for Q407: 12.87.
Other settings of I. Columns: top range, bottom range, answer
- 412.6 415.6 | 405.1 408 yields 0.94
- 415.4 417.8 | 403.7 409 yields 0.98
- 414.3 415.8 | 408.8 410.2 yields 1.16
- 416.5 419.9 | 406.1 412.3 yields 1.05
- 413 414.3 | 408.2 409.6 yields 1.04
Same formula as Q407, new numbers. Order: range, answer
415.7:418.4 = 13.22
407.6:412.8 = 10.33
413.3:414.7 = 12.9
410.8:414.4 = 11.51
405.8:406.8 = 14.42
